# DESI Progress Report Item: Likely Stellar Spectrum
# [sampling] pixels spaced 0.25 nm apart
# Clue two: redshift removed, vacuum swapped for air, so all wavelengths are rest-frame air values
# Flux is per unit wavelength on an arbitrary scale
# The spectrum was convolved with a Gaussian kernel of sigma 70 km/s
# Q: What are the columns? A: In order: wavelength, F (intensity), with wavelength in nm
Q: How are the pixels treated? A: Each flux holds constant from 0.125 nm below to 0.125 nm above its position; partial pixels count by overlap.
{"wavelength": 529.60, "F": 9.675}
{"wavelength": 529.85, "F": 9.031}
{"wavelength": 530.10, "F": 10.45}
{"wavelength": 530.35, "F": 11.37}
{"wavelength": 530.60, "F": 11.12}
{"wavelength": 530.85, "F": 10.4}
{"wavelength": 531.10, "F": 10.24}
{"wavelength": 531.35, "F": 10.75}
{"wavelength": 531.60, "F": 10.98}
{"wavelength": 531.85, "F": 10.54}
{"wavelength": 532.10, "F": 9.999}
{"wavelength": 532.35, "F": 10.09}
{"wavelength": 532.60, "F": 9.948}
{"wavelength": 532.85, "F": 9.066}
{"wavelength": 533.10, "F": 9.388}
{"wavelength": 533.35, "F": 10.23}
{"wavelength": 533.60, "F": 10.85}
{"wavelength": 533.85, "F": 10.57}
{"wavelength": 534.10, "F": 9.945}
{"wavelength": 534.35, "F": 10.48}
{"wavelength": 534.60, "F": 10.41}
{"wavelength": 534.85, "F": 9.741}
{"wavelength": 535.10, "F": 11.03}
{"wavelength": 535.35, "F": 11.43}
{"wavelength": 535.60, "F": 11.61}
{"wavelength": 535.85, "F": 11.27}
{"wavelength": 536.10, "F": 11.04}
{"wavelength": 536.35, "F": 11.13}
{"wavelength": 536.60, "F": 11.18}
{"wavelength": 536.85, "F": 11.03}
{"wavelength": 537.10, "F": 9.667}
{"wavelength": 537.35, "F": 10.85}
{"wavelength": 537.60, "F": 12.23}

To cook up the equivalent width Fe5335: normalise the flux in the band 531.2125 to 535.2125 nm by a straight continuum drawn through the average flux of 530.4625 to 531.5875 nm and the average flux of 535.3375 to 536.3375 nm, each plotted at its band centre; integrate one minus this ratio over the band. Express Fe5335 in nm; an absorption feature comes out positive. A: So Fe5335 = 0.26 nm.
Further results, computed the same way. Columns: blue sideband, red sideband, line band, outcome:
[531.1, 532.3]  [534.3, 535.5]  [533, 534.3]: 0.04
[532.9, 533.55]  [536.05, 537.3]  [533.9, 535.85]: -0.07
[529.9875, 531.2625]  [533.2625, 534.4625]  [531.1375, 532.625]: 0.03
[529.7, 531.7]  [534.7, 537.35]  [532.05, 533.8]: 0.12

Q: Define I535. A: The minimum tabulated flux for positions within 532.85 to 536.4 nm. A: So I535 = 9.066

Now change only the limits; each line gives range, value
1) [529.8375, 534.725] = 9.031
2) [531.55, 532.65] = 9.948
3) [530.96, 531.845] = 10.24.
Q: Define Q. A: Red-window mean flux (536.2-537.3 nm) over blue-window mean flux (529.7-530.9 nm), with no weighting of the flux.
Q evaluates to 1.0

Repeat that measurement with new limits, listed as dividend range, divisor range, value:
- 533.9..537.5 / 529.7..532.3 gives 1.03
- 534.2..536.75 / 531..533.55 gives 1.08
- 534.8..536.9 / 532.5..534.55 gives 1.10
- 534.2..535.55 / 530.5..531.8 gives 1.00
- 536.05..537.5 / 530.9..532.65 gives 1.04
